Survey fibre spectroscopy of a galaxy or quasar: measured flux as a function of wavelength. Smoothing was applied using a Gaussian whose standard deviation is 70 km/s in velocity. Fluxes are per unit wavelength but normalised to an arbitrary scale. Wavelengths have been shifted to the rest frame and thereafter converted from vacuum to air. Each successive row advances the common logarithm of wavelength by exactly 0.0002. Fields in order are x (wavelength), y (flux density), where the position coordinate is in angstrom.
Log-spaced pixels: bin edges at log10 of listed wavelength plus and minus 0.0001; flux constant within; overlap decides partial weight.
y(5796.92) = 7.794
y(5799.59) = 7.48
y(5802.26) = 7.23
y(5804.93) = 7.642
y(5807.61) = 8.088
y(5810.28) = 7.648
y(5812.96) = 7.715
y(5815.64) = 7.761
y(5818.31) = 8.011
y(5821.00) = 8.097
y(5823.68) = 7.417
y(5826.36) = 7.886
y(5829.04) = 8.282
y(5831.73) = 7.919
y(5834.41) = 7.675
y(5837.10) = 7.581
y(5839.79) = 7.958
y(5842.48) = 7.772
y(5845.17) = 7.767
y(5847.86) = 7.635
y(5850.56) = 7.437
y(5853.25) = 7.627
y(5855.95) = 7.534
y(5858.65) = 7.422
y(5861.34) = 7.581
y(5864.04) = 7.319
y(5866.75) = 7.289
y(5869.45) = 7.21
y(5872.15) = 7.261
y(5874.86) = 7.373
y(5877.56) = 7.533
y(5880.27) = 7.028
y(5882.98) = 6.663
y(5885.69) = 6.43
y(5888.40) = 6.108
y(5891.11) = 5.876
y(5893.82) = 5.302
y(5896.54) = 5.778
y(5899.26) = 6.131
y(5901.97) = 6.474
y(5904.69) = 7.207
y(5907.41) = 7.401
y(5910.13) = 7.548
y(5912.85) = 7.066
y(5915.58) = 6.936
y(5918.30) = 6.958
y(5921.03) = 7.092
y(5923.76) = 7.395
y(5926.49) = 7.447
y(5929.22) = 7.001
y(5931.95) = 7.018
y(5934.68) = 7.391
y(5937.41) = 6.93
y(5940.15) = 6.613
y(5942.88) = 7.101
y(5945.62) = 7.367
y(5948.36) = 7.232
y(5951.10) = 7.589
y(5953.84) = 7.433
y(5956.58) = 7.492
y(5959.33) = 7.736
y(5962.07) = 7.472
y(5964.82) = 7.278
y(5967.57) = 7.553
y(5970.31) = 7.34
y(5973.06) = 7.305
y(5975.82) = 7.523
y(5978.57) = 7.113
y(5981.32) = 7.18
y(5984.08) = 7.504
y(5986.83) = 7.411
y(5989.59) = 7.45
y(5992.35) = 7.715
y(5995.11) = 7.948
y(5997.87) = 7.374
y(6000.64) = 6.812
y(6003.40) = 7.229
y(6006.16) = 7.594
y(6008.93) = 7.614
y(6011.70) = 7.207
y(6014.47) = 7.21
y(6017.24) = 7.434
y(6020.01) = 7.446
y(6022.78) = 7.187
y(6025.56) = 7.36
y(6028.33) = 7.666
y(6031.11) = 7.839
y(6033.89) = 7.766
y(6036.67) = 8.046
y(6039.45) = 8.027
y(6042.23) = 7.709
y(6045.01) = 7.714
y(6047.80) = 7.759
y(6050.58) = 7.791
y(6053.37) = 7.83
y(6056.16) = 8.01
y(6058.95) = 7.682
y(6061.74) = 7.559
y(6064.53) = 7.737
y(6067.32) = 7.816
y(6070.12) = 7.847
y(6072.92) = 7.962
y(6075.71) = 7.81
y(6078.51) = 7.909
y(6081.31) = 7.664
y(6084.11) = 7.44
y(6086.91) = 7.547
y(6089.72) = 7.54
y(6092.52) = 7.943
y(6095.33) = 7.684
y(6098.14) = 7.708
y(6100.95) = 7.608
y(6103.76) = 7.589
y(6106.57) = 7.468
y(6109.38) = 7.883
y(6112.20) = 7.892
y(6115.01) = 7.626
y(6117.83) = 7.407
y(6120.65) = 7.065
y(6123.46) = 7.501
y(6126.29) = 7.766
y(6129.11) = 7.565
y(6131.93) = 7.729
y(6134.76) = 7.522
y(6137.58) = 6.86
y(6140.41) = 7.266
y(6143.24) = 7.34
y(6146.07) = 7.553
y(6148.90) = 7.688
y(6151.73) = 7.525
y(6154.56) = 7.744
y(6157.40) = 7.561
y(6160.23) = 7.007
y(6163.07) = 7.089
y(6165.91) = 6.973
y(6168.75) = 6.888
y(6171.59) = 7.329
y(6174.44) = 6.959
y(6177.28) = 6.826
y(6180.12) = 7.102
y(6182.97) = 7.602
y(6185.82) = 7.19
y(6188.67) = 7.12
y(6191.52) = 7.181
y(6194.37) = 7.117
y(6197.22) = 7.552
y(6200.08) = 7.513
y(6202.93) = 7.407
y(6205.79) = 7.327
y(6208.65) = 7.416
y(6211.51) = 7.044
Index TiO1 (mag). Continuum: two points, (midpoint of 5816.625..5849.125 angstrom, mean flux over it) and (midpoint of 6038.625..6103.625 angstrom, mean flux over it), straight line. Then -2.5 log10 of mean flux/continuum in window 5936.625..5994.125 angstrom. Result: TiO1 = 0.06 mag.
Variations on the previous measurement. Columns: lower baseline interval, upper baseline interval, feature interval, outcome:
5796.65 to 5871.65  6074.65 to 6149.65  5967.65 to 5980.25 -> 0.04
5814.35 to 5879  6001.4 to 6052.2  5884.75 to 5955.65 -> 0.11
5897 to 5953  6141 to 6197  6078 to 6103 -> -0.07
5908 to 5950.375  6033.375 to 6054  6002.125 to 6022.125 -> 0.04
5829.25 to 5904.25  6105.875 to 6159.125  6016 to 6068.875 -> -0.05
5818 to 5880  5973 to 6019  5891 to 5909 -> 0.18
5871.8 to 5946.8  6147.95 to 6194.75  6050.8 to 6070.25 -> -0.10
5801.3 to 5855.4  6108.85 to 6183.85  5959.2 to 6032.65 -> 0.02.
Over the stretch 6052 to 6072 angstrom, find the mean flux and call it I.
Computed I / 7.79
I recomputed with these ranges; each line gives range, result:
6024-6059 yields 7.78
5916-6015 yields 7.32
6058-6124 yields 7.66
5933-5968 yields 7.31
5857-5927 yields 6.91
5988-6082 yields 7.64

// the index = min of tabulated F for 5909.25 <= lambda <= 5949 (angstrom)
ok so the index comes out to 6.613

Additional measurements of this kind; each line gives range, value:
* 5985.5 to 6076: 6.812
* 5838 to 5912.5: 5.302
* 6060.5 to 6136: 7.065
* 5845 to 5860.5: 7.422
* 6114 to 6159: 6.86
